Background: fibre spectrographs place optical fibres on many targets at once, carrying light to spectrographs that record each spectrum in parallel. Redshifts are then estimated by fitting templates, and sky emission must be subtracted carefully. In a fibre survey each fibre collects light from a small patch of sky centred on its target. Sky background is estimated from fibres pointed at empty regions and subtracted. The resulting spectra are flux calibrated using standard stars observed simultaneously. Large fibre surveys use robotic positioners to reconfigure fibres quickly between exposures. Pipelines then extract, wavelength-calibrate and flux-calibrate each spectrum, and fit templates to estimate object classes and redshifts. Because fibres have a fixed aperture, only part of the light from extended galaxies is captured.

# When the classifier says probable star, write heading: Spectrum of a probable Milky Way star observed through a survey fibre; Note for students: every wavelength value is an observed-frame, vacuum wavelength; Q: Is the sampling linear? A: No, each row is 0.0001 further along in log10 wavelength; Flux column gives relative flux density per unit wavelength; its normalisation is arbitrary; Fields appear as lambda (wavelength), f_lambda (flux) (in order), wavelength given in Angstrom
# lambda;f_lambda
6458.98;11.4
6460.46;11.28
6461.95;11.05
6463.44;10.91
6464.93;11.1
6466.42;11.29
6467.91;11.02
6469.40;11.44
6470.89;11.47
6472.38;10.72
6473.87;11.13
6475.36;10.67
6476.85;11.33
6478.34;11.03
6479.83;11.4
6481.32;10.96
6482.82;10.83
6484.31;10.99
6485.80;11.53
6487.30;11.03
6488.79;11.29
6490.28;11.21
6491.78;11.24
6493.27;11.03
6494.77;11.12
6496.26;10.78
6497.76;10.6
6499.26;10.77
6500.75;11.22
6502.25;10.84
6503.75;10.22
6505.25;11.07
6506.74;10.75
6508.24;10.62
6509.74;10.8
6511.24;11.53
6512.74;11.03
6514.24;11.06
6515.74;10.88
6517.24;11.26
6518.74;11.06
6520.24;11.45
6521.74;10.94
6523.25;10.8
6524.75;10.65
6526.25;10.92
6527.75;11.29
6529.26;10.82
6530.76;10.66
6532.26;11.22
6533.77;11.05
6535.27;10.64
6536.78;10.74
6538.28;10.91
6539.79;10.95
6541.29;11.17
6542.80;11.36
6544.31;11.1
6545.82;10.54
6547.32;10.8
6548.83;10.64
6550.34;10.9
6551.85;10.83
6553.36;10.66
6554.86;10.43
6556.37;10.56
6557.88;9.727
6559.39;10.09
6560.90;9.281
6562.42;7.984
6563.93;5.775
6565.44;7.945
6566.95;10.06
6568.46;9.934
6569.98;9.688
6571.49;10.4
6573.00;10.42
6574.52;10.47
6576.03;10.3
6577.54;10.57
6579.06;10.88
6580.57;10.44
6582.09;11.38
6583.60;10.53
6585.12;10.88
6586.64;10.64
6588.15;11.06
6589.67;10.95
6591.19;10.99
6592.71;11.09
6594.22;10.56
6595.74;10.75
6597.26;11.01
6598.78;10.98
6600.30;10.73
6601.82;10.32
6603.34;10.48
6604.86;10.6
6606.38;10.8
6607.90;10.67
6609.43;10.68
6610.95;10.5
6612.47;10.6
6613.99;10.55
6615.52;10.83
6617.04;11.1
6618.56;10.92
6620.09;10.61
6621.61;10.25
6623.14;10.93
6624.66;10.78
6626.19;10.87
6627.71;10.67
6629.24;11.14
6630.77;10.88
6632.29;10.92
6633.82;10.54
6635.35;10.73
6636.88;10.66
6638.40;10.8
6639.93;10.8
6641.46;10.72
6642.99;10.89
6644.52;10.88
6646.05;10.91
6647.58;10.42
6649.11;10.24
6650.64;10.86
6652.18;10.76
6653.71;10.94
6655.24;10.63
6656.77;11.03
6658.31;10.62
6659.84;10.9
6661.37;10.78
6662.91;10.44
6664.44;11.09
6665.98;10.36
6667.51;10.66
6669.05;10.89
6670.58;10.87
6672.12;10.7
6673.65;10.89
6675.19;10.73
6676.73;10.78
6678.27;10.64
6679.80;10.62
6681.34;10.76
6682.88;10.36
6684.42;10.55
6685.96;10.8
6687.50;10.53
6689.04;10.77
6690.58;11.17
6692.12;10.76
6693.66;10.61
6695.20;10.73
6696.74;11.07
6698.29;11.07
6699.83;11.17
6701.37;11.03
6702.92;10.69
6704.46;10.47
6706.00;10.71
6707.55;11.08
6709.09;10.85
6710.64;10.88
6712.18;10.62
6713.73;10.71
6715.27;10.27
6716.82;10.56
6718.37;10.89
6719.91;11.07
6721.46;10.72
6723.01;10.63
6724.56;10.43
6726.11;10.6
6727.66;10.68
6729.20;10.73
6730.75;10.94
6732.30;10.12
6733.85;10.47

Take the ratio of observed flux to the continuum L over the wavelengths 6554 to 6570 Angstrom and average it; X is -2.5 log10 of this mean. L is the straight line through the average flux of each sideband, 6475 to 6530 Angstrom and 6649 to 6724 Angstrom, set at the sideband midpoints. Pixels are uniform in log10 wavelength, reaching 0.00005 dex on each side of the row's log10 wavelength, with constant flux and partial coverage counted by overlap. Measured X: 0.18 mag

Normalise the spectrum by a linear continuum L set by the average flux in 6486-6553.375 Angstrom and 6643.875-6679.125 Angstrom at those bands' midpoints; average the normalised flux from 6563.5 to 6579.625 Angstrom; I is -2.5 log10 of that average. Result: 0.12 mag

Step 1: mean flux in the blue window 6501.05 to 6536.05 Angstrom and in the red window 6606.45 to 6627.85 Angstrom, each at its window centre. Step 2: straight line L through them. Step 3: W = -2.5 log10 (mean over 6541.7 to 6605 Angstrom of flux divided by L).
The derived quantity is 0.05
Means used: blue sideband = 10.9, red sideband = 10.7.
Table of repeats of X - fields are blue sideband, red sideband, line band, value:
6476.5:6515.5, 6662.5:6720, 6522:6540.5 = 0.01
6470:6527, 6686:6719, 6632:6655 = 0.01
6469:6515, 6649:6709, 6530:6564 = 0.05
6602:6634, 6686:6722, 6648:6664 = 0.00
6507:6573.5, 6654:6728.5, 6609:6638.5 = -0.01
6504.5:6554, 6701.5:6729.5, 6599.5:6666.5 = 0.01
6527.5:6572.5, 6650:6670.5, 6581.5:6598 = -0.05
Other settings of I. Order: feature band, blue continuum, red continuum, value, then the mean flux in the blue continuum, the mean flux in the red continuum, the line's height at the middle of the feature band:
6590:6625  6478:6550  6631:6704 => 0.01 mag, 11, 10.8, 10.8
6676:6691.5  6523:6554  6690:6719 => 0.01 mag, 10.9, 10.8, 10.8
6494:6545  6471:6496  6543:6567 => -0.05 mag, 11.1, 9.86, 10.5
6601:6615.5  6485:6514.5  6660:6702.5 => 0.03 mag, 11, 10.8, 10.9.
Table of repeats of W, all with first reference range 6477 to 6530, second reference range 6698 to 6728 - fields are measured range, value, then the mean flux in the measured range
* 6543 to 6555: 0.016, 10.8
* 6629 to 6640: 0.005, 10.8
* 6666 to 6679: 0.005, 10.7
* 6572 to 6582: 0.035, 10.6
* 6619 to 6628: 0.017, 10.7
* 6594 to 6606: 0.020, 10.7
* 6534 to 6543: 0.002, 10.9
